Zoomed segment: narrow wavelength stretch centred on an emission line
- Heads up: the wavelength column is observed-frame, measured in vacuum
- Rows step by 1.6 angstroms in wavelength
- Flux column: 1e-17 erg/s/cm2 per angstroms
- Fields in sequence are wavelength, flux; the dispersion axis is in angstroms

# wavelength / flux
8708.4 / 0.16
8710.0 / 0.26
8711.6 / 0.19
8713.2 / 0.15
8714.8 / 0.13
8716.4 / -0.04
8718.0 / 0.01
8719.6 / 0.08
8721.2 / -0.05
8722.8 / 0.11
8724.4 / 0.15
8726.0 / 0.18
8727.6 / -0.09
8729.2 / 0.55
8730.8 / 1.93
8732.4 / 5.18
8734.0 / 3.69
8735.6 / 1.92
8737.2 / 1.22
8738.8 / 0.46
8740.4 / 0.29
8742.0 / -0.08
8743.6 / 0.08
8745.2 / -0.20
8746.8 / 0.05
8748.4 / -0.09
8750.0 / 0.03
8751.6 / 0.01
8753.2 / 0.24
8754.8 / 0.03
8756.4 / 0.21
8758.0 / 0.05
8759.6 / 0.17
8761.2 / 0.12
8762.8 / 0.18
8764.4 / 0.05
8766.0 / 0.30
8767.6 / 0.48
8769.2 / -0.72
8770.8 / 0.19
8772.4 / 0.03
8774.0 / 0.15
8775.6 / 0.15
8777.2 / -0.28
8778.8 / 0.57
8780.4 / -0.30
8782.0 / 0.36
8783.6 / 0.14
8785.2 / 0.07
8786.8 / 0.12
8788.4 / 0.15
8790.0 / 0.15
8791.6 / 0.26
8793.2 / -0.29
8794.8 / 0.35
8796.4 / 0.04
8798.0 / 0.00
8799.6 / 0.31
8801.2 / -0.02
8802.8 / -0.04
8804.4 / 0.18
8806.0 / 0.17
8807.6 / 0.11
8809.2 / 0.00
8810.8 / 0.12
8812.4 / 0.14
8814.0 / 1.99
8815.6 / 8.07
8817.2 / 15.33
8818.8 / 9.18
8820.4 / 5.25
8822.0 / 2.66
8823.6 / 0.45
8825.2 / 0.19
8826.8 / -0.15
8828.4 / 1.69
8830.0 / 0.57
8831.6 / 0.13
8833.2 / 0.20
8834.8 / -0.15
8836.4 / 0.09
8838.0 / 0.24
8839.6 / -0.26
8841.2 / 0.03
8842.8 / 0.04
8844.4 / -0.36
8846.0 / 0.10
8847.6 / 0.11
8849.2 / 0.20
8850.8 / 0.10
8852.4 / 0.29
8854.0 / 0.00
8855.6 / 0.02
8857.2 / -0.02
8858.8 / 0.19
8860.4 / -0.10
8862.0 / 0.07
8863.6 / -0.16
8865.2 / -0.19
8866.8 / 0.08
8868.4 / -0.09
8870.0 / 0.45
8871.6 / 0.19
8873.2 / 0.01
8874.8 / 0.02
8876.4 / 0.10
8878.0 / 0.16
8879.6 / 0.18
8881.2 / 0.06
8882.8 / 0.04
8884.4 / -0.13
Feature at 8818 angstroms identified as [O III] 5007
